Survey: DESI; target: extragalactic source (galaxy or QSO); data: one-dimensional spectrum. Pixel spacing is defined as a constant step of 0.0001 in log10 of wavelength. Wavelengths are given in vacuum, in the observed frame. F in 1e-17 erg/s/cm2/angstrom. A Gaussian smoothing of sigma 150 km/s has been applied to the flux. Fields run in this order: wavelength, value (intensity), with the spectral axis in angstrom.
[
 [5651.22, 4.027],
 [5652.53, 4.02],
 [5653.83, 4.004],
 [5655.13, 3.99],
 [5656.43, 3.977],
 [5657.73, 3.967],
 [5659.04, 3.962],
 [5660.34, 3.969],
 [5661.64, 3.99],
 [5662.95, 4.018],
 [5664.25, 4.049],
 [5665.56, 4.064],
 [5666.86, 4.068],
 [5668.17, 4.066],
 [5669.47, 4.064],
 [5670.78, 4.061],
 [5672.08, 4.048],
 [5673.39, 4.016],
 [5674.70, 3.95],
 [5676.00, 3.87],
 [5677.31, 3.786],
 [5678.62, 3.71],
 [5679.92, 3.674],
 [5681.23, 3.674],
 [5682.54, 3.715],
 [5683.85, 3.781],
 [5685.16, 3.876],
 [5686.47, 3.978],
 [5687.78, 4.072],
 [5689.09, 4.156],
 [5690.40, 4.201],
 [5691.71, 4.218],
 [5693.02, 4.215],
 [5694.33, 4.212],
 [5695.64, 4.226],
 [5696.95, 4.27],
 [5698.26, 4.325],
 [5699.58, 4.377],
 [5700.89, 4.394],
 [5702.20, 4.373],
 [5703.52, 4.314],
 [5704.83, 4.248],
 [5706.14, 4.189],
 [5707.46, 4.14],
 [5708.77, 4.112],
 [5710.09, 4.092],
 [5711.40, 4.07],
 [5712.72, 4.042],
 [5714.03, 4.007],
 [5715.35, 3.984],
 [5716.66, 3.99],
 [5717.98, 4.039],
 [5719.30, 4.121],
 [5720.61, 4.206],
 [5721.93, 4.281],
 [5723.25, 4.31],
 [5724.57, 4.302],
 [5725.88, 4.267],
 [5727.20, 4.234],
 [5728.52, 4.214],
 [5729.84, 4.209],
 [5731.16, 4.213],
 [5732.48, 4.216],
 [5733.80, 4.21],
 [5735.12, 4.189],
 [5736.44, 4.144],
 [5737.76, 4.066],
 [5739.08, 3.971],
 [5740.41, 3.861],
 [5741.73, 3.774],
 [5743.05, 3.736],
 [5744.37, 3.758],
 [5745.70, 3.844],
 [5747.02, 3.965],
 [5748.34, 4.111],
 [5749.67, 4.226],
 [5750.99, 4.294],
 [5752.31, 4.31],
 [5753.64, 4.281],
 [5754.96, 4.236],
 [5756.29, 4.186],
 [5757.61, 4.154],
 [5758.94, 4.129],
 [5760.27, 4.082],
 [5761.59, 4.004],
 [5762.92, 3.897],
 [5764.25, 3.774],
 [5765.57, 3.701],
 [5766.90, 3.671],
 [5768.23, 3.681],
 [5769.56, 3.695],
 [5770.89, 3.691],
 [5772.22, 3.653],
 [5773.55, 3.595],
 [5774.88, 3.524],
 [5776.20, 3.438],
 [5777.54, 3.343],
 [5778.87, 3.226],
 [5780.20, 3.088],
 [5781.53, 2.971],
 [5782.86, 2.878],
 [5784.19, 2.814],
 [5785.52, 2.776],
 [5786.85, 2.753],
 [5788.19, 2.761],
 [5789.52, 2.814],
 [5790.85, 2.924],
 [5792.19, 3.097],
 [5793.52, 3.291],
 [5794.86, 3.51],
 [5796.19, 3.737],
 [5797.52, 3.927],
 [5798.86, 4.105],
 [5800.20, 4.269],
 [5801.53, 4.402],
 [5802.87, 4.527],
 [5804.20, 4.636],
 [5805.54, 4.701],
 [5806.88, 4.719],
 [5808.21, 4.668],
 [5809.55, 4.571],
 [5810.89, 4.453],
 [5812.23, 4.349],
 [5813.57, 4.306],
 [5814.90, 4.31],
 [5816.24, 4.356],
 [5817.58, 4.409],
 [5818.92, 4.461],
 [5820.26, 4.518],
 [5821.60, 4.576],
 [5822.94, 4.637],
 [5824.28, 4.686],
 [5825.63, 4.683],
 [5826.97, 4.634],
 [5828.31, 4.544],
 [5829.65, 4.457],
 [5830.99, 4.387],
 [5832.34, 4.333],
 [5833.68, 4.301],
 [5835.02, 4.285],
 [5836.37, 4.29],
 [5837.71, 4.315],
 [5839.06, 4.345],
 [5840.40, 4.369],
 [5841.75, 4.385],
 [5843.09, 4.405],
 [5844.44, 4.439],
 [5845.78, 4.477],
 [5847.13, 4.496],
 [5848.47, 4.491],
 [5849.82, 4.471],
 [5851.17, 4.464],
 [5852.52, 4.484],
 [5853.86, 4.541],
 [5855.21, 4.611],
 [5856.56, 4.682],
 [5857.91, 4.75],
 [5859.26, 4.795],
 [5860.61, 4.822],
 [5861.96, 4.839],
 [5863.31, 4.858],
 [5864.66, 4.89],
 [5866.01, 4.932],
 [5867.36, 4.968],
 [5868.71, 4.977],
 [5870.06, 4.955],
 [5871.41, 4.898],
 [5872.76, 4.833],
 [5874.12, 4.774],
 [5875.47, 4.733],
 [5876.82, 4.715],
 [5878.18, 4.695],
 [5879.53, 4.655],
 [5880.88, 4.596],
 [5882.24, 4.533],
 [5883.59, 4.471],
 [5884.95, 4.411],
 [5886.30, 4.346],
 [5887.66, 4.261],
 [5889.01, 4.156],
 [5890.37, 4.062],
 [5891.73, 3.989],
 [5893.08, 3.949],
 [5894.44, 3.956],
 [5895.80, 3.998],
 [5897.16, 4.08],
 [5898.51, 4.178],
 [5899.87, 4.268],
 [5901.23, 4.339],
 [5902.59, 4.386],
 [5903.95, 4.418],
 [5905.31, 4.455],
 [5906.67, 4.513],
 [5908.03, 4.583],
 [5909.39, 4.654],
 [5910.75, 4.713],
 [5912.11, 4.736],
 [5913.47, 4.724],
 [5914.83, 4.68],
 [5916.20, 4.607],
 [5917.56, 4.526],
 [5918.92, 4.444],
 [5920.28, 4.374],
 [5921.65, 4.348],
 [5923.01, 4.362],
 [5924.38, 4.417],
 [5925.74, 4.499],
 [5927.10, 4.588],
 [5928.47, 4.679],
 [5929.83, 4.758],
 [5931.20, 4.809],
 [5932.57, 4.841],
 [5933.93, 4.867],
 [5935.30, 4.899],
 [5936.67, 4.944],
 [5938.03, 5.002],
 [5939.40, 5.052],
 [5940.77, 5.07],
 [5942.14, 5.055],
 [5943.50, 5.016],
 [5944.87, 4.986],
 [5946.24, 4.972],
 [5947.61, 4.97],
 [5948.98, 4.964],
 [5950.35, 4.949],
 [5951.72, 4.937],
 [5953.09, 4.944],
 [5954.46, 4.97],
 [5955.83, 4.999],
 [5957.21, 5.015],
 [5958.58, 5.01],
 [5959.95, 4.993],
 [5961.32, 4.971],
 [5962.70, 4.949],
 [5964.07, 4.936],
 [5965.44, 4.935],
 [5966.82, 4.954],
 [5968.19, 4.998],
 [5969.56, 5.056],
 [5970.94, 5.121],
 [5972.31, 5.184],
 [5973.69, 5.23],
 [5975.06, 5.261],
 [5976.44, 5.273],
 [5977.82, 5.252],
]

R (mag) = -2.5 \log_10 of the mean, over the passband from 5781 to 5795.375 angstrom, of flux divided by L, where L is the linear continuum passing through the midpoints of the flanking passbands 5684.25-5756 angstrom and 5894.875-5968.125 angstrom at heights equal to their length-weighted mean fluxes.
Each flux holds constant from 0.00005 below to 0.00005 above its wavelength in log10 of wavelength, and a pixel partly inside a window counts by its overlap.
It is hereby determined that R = 0.414 mag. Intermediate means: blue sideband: 4.14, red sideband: 4.72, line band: 2.96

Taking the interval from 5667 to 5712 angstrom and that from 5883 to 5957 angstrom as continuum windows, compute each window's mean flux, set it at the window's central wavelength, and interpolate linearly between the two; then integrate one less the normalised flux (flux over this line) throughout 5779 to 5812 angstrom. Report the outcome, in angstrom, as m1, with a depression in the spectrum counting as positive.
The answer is 4.8 angstrom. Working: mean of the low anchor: 4.07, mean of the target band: 3.69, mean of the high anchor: 4.6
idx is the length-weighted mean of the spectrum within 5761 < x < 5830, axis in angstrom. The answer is 3.89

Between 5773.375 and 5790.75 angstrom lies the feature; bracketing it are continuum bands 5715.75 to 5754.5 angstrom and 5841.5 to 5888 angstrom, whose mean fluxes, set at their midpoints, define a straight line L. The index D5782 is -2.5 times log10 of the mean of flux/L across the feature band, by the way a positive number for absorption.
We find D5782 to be 0.372 mag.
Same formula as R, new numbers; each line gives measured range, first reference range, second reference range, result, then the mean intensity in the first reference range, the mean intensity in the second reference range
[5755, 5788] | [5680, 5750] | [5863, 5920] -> 0.20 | 4.1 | 4.52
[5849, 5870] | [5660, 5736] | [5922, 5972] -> -0.03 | 4.1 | 4.9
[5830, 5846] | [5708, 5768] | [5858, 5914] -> 0.01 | 4.07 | 4.54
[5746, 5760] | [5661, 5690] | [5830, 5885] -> 0.01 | 3.94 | 4.6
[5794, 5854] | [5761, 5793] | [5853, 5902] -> -0.14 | 3.32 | 4.54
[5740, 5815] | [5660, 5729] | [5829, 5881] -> 0.15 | 4.09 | 4.61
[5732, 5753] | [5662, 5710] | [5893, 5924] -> 0.03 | 4.07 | 4.41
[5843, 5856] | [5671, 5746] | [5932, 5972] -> 0.03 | 4.08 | 4.98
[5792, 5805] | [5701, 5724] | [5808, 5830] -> 0.12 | 4.15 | 4.5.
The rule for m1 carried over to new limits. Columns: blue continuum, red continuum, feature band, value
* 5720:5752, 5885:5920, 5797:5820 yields -1.1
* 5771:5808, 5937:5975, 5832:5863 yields -3.3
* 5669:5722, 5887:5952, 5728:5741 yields 0.1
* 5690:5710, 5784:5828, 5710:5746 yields 1.0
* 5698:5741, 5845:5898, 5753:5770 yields 1.2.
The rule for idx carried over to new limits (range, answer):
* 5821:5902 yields 4.51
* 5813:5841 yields 4.44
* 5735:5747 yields 3.92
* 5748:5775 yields 3.95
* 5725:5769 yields 4.05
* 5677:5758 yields 4.1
